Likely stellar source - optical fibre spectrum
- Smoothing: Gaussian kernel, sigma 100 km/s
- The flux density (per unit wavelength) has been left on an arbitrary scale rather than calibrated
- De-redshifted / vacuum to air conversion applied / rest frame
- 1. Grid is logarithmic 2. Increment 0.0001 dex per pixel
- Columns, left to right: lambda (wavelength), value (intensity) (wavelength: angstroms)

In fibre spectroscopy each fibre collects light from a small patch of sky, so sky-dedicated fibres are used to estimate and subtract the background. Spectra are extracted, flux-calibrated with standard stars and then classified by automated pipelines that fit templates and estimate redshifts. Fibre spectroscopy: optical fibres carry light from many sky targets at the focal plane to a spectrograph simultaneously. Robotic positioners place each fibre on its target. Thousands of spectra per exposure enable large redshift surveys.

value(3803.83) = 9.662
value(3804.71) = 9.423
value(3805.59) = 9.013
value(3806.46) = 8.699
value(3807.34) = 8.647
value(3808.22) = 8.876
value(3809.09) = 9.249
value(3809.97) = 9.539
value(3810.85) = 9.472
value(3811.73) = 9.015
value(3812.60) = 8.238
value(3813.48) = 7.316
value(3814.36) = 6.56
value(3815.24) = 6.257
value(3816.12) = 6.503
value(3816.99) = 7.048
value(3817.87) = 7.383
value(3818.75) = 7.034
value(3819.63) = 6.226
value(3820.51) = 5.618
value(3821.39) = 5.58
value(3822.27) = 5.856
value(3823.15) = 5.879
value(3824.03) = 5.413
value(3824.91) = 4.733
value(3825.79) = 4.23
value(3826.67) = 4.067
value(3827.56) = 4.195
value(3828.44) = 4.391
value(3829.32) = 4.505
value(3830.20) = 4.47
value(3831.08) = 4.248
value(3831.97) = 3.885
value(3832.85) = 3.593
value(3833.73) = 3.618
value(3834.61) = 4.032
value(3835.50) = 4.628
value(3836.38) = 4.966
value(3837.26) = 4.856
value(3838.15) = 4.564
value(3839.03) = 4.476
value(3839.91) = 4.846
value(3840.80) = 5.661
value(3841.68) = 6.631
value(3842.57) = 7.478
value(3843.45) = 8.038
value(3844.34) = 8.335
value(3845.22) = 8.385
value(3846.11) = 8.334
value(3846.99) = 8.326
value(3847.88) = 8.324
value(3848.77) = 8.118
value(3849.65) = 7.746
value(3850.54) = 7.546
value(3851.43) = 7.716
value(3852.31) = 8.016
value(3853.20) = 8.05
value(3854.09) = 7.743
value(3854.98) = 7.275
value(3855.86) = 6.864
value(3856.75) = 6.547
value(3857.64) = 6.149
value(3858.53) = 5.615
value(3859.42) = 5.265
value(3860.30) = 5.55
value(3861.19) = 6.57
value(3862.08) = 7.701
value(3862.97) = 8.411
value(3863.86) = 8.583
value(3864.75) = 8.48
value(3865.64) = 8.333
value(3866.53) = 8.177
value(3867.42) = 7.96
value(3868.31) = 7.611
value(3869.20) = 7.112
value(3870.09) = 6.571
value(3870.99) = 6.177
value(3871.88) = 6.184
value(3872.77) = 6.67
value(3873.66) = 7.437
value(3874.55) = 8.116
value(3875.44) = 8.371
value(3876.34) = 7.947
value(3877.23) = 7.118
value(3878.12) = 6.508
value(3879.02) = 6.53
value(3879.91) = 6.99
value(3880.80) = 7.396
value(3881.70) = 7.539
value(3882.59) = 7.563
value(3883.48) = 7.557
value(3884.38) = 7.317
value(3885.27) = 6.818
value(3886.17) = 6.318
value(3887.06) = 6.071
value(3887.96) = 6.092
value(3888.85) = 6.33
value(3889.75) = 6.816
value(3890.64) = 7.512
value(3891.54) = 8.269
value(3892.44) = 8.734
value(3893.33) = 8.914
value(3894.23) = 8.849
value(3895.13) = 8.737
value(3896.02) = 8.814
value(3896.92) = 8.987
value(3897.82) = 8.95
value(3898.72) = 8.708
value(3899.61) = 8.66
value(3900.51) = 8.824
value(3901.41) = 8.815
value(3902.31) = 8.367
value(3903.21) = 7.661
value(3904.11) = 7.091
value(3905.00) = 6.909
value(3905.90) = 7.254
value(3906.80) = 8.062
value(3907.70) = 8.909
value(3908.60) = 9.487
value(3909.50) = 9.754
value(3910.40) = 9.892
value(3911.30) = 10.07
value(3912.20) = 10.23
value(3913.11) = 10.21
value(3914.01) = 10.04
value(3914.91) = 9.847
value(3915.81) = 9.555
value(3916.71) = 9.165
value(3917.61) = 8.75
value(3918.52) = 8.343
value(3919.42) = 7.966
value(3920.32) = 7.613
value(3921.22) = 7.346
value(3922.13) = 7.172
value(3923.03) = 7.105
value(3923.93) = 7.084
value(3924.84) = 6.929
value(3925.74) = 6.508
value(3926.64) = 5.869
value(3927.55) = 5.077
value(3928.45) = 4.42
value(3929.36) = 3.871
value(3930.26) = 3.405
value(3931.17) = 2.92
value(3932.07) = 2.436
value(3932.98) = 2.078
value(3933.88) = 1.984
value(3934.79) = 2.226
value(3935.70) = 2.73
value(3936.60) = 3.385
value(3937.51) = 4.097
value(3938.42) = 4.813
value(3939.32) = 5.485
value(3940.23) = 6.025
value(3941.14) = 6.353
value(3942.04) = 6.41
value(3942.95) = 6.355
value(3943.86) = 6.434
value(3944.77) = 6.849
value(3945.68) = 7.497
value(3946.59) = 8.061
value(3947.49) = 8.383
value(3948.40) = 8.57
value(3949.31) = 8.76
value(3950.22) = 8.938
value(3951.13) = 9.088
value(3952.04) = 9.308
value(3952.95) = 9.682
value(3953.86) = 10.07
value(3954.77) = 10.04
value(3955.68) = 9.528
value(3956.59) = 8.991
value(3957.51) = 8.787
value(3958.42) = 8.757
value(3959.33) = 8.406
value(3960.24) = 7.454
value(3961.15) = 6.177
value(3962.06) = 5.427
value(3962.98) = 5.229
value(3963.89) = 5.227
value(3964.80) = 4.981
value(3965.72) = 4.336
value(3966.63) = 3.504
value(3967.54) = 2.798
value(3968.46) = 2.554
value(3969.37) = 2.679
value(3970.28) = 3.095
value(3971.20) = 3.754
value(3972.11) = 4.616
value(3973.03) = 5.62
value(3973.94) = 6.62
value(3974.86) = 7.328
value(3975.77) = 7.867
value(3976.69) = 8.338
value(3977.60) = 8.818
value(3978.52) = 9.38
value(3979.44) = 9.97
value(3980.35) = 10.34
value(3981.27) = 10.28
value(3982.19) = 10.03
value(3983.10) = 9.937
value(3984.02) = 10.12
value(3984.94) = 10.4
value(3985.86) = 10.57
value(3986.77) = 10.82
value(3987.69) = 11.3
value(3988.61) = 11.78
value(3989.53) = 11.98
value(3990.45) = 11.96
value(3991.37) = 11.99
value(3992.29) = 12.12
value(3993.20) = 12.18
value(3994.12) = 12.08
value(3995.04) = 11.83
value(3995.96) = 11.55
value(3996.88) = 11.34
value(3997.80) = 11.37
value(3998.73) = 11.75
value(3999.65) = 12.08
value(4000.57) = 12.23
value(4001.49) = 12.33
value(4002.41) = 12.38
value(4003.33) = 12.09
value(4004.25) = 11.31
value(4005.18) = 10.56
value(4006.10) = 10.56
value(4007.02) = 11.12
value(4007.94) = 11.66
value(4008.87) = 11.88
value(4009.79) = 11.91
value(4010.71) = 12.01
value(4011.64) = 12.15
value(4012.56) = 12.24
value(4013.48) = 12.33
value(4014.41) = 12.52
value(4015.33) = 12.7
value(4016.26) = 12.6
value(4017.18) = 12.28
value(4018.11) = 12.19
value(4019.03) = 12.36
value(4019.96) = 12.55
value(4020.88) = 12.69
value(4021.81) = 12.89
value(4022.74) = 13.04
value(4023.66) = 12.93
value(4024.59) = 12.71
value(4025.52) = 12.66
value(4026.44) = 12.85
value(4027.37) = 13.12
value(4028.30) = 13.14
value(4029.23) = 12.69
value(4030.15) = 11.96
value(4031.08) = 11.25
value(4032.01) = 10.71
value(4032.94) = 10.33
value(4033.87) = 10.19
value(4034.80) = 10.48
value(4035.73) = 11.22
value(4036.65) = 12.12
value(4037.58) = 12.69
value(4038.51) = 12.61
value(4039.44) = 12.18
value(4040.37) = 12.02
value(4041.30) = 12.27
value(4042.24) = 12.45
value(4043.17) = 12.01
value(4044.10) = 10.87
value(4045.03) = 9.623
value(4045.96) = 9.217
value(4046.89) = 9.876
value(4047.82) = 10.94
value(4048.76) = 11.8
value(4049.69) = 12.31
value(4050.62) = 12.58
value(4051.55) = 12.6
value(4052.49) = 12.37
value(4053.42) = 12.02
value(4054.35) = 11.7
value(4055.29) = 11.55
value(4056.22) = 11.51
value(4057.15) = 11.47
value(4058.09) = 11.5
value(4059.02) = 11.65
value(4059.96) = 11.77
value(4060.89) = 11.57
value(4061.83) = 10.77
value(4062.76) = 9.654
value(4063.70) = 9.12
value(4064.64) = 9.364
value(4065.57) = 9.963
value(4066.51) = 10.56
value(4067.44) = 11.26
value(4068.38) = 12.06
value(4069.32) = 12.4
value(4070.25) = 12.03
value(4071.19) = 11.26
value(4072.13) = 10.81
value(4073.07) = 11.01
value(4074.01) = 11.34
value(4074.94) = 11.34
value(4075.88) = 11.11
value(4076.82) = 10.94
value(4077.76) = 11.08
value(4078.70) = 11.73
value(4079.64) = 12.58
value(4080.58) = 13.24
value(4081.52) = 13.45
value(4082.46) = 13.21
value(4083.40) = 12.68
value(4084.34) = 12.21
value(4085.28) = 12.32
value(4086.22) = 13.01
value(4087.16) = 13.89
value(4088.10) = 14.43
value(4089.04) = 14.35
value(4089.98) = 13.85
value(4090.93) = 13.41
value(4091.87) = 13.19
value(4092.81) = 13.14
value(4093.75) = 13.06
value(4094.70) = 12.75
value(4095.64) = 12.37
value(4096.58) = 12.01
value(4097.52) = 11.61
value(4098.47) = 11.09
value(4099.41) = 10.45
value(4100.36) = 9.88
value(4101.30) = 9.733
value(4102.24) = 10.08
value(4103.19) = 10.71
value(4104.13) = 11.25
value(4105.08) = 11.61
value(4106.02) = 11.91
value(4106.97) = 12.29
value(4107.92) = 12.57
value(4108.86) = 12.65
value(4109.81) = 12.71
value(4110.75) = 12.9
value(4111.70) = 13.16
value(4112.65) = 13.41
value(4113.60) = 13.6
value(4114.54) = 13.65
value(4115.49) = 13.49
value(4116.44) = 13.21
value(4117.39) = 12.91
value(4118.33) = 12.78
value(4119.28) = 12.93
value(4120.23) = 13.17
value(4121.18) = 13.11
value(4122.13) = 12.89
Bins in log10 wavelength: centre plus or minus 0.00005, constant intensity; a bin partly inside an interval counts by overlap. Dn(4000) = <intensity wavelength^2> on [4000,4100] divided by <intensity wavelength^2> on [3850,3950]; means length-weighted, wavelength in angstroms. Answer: 1.8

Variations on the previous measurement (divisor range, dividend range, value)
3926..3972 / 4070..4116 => 2.25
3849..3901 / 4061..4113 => 1.77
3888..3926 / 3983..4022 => 1.47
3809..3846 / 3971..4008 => 1.89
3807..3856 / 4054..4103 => 2.06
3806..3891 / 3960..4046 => 1.66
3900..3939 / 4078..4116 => 2.00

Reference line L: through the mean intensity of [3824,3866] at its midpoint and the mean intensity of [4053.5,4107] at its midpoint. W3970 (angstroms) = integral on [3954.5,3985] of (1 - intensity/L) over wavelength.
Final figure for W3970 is 7.1 angstroms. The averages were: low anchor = 6.25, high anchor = 11.8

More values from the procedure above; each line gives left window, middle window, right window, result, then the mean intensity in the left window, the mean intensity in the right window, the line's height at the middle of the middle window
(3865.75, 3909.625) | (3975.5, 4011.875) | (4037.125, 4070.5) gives -3.8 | 7.7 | 11.4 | 10.1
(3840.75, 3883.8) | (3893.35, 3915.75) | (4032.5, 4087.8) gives -1.6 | 7.39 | 11.6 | 8.28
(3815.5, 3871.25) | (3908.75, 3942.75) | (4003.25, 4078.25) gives 8.2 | 6.36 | 11.6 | 8.56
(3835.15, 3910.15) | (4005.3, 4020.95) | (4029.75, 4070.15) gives -2.3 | 7.42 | 11.3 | 10.5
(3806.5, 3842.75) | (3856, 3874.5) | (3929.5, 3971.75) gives -3.5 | 5.96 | 5.94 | 5.95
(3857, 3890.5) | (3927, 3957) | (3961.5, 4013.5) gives 8.2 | 7.08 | 9.4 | 8.47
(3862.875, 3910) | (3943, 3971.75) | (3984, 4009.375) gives 9.3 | 7.76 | 11.6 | 10.2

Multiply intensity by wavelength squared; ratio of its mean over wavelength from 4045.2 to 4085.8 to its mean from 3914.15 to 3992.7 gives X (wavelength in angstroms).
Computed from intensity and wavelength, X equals 1.68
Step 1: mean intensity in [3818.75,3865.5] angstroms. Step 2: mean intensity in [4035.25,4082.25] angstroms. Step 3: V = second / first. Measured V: 1.9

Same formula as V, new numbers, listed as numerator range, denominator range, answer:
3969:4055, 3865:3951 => 1.54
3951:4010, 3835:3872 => 1.31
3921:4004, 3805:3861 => 1.19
